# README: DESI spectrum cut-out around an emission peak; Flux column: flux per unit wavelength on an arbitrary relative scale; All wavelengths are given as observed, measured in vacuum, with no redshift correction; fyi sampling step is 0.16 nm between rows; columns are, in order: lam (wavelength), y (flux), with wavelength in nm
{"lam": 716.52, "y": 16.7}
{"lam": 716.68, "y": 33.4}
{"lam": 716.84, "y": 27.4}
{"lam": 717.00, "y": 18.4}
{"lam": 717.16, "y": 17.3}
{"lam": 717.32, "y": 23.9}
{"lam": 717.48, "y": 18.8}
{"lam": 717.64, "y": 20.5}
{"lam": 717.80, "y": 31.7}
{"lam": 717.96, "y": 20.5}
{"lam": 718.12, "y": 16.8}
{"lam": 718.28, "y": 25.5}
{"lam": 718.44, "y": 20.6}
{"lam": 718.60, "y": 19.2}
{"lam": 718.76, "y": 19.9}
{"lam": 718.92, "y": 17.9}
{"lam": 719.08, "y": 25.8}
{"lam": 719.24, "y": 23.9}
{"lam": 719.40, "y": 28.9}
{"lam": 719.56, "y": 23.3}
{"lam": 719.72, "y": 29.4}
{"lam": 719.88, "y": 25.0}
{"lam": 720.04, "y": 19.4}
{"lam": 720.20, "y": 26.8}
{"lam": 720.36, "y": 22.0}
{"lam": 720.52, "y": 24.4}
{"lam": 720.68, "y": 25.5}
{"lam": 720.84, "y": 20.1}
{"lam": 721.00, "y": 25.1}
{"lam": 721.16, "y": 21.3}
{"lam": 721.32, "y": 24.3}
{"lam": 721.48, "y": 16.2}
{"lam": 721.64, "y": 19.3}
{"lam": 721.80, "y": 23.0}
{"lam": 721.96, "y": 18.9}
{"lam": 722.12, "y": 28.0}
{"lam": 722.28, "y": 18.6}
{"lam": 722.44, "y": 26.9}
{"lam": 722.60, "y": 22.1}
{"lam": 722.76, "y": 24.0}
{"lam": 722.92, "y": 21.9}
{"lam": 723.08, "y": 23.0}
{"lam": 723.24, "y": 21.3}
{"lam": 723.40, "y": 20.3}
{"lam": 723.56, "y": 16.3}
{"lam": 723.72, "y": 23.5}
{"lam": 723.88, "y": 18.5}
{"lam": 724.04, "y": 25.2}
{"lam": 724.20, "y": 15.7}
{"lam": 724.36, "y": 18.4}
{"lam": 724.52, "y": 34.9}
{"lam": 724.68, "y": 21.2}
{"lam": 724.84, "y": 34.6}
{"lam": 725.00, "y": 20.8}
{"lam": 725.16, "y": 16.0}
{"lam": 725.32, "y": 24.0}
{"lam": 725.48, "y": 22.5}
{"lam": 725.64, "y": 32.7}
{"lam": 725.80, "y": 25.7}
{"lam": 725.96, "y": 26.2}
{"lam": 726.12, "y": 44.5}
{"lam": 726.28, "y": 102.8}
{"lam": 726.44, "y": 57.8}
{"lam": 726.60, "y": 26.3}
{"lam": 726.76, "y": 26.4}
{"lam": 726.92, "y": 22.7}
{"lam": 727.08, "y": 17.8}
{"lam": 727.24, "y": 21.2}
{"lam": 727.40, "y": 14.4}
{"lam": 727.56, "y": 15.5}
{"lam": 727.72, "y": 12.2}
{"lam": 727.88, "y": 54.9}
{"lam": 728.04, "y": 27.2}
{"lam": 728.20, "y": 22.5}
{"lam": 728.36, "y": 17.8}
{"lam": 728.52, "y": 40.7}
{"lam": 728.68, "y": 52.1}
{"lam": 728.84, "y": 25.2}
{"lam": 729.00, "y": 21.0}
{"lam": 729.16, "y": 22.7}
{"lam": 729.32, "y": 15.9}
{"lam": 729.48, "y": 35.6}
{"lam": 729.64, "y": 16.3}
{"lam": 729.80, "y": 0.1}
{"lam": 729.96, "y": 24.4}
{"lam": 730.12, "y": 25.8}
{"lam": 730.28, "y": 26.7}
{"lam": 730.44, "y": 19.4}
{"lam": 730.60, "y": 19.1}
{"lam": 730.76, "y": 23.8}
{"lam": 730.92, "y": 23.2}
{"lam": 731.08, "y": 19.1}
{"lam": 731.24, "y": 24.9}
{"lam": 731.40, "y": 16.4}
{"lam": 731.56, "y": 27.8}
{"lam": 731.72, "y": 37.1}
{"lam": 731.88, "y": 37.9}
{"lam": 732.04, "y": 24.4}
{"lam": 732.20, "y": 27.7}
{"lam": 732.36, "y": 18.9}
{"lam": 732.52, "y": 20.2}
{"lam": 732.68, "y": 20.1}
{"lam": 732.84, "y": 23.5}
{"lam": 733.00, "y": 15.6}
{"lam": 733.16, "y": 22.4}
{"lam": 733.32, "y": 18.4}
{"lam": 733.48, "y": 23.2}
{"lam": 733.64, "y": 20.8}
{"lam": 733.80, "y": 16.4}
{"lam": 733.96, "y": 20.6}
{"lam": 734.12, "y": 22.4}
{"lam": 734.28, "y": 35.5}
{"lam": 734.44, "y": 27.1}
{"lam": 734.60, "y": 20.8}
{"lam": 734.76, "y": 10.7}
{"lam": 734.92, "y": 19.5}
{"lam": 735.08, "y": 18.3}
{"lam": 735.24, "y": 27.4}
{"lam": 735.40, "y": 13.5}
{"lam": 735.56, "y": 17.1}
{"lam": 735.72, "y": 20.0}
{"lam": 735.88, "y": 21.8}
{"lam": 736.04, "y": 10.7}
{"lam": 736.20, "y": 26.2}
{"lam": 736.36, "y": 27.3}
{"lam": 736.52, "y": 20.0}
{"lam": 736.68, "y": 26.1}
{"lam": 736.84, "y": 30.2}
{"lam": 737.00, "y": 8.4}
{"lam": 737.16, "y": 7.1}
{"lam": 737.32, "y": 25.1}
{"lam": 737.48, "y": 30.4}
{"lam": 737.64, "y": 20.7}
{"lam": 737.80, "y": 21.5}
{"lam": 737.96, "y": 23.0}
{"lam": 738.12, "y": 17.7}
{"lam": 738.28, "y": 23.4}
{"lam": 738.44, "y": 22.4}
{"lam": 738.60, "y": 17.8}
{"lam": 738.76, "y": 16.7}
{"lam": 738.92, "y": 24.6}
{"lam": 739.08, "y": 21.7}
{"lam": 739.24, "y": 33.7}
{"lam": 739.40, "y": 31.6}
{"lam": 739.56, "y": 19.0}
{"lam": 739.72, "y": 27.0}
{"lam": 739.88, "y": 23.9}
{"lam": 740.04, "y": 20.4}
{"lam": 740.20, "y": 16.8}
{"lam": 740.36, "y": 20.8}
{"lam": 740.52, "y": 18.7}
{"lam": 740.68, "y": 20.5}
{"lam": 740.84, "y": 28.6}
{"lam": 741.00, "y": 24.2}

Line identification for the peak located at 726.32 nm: Halpha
